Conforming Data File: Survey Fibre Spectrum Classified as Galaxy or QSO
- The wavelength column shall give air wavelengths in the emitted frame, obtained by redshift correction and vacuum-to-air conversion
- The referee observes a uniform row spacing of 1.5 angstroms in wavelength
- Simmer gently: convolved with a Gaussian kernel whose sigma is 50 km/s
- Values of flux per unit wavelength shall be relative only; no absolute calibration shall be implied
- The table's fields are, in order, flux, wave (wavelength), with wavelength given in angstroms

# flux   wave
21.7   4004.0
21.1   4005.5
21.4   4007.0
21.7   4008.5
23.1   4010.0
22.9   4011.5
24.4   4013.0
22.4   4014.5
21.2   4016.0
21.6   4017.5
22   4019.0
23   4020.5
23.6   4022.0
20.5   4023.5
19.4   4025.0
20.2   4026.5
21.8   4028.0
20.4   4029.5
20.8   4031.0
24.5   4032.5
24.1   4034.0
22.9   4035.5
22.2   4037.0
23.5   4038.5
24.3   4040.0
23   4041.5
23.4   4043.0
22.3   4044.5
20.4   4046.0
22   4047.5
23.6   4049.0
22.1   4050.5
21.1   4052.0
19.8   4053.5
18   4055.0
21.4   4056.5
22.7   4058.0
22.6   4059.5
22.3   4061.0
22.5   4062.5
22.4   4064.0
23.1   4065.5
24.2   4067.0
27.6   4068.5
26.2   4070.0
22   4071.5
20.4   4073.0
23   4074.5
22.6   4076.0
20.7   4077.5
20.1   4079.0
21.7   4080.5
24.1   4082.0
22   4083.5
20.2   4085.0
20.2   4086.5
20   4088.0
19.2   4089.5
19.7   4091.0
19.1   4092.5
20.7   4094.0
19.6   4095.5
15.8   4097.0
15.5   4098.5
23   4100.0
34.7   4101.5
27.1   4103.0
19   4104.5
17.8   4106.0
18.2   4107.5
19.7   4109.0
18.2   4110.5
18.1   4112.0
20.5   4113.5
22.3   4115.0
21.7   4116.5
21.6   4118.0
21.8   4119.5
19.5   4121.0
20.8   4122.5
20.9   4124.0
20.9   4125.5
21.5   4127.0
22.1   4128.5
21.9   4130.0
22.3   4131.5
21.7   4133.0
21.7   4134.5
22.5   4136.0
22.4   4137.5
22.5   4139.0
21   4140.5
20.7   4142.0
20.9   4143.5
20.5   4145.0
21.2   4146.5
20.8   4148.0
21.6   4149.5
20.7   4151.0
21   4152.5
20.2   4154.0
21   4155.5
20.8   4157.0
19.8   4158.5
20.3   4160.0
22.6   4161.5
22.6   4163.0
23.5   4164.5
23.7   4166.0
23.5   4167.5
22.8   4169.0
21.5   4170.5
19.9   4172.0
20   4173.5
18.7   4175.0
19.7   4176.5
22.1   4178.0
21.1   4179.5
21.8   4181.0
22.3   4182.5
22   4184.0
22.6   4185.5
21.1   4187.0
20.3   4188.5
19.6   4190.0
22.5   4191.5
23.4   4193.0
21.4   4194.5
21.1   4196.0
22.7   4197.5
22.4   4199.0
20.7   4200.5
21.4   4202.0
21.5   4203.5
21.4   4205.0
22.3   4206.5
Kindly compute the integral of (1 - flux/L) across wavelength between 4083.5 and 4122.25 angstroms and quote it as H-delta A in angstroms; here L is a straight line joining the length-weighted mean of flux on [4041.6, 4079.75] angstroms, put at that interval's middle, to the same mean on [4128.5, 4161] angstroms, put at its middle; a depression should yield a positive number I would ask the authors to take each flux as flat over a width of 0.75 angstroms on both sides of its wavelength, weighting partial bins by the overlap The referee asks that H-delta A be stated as 2.1 angstroms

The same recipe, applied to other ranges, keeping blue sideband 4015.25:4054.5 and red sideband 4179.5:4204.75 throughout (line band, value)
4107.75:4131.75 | 1.16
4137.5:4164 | 0.76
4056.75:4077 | -1.07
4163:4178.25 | 0.09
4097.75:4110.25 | 0.08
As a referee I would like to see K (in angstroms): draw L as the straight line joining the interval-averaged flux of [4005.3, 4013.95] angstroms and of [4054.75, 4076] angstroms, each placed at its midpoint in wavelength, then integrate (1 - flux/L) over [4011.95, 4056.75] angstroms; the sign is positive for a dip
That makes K 1.3 angstroms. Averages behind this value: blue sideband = 22.5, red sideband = 22.8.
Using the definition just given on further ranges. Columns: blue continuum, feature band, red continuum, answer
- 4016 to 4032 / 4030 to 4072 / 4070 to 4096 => -2.8 angstroms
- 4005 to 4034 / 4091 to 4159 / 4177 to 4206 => 2.4 angstroms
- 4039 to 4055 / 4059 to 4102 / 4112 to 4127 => -0.6 angstroms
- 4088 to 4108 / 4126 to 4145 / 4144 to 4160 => -0.9 angstroms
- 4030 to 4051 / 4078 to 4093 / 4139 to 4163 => 0.9 angstroms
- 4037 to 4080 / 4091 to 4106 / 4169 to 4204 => 0.5 angstroms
